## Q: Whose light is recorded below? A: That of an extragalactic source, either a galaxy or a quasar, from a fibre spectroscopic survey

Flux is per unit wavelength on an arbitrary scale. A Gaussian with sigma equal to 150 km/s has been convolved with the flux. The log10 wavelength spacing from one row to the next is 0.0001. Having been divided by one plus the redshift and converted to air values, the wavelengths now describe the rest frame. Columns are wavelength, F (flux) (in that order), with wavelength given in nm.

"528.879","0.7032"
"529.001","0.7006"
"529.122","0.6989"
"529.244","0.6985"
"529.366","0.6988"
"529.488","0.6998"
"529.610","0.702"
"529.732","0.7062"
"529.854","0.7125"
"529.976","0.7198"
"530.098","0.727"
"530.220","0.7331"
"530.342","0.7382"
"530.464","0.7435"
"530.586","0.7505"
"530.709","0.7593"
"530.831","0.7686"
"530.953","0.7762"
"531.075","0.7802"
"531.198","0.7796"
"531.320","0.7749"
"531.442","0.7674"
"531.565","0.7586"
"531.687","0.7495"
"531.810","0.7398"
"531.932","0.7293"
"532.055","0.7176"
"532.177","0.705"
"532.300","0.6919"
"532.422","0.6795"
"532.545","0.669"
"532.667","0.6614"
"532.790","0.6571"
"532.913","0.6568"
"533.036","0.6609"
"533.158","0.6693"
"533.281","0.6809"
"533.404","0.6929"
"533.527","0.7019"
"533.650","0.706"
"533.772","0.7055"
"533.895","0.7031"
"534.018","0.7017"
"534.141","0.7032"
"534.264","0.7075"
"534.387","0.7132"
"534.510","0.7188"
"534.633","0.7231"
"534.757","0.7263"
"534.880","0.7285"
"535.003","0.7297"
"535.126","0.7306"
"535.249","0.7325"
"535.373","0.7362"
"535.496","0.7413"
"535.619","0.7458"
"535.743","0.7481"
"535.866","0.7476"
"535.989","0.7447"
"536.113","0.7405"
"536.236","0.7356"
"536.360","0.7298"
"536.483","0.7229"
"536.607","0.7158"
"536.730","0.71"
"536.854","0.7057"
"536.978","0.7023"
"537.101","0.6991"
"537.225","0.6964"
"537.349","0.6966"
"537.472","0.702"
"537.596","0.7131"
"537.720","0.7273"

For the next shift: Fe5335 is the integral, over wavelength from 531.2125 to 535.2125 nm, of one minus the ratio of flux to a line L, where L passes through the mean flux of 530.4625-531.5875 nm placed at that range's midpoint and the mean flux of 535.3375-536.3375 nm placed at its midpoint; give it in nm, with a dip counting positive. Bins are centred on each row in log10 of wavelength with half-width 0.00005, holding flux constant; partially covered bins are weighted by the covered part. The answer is 0.247 nm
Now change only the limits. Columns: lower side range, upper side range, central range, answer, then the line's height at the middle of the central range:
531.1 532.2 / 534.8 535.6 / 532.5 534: 0.12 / 0.742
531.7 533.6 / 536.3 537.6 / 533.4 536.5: -0.11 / 0.699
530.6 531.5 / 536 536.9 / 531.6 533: 0.12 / 0.76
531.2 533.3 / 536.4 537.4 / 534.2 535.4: -0.03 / 0.707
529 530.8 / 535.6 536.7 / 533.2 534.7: 0.05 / 0.73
